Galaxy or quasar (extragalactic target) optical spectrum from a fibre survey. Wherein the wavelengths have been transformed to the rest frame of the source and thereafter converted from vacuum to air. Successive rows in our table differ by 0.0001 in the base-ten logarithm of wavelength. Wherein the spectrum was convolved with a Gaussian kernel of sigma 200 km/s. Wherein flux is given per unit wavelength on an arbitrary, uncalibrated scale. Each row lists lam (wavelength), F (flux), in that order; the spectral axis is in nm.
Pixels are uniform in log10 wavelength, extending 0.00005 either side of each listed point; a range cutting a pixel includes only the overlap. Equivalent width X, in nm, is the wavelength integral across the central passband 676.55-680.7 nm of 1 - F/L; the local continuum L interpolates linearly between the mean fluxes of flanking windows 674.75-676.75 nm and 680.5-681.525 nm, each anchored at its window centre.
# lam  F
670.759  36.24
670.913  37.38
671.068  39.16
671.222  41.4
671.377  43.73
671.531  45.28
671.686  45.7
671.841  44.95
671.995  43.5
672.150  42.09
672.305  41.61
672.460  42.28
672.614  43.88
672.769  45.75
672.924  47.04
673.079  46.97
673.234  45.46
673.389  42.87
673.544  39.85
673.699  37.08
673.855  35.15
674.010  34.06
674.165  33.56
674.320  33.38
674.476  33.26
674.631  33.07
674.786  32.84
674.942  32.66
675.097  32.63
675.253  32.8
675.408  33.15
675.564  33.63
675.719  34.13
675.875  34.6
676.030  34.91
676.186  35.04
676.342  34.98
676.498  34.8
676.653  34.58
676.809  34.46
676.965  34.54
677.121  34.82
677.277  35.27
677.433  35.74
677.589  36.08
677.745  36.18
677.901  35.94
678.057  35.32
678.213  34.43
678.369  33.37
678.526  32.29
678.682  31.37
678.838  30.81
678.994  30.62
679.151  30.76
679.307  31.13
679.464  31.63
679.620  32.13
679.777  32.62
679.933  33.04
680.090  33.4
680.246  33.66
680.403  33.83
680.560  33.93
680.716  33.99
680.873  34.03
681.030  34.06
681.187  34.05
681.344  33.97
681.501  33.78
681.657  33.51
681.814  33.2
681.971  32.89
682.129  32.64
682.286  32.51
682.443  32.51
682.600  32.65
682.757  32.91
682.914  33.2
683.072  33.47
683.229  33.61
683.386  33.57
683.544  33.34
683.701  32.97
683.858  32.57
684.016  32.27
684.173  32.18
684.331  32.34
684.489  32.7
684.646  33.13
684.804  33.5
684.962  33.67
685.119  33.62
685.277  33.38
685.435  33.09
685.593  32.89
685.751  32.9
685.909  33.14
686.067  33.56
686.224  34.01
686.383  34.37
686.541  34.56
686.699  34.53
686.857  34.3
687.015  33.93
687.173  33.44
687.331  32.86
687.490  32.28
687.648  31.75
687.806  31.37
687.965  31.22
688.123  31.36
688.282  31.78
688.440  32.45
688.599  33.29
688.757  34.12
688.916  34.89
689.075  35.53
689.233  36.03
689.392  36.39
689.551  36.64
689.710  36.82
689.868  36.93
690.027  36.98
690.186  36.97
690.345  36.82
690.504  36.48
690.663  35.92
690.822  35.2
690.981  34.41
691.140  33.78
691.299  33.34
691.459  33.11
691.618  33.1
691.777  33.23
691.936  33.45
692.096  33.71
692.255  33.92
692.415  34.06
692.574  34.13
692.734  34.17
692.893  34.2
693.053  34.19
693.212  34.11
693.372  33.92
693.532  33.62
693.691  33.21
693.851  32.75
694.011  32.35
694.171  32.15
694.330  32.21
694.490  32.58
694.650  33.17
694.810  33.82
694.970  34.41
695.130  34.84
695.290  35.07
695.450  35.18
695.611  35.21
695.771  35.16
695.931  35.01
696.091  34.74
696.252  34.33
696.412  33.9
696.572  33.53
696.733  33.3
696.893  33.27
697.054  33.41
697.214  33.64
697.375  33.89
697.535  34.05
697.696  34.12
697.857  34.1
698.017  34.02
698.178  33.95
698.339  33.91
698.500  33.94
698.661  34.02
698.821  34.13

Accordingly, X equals 0.050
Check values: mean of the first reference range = 33.9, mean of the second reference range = 34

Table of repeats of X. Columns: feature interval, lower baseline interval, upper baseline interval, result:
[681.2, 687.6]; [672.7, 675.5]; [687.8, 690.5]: 0.420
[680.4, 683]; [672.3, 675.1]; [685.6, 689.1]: 0.154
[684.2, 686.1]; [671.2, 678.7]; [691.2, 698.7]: 0.131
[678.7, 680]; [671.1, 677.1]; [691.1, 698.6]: 0.193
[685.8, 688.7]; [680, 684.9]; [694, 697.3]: 0.040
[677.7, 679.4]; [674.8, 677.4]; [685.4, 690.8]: 0.066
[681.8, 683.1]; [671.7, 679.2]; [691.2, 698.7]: 0.099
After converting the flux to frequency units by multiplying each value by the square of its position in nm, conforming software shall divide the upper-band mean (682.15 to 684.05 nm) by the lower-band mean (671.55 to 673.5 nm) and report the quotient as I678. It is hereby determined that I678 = 0.77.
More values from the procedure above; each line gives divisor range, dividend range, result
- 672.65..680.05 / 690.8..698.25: 1.02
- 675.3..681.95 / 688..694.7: 1.05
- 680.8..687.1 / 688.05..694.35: 1.05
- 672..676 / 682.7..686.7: 0.91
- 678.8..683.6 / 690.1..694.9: 1.06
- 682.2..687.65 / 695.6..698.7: 1.06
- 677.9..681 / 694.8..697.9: 1.09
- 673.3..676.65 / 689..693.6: 1.05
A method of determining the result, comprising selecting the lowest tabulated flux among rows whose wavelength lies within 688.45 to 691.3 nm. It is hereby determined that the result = 33.29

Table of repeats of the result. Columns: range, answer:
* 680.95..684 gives 32.51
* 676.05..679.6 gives 30.62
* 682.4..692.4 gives 31.22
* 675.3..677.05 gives 33.15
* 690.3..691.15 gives 33.78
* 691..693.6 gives 33.1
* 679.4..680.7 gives 31.63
